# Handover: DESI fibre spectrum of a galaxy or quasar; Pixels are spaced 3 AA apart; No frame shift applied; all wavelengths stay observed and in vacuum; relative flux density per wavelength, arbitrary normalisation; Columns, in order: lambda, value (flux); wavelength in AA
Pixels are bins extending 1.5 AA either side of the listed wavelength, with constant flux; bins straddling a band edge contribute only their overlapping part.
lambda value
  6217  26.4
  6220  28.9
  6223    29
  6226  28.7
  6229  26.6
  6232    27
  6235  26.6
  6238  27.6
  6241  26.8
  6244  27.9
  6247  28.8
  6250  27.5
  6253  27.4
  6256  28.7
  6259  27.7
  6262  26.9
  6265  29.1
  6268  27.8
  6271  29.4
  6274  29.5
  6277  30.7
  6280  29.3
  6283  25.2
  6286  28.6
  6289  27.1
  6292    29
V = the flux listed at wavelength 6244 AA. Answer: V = 27.9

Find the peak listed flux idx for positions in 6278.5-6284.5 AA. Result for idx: 29.3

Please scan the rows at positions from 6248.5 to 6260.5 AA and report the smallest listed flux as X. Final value 27.4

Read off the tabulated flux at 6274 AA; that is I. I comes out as 29.5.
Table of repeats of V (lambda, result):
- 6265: 29.1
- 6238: 27.6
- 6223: 29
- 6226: 28.7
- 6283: 25.2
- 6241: 26.8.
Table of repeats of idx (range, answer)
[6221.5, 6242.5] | 29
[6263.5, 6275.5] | 29.5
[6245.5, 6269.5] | 29.1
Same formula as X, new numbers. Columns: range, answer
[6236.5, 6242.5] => 26.8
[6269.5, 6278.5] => 29.4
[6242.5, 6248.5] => 27.9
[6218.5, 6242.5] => 26.6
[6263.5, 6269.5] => 27.8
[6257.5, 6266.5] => 26.9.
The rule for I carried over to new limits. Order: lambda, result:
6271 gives 29.4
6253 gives 27.4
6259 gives 27.7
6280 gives 29.3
